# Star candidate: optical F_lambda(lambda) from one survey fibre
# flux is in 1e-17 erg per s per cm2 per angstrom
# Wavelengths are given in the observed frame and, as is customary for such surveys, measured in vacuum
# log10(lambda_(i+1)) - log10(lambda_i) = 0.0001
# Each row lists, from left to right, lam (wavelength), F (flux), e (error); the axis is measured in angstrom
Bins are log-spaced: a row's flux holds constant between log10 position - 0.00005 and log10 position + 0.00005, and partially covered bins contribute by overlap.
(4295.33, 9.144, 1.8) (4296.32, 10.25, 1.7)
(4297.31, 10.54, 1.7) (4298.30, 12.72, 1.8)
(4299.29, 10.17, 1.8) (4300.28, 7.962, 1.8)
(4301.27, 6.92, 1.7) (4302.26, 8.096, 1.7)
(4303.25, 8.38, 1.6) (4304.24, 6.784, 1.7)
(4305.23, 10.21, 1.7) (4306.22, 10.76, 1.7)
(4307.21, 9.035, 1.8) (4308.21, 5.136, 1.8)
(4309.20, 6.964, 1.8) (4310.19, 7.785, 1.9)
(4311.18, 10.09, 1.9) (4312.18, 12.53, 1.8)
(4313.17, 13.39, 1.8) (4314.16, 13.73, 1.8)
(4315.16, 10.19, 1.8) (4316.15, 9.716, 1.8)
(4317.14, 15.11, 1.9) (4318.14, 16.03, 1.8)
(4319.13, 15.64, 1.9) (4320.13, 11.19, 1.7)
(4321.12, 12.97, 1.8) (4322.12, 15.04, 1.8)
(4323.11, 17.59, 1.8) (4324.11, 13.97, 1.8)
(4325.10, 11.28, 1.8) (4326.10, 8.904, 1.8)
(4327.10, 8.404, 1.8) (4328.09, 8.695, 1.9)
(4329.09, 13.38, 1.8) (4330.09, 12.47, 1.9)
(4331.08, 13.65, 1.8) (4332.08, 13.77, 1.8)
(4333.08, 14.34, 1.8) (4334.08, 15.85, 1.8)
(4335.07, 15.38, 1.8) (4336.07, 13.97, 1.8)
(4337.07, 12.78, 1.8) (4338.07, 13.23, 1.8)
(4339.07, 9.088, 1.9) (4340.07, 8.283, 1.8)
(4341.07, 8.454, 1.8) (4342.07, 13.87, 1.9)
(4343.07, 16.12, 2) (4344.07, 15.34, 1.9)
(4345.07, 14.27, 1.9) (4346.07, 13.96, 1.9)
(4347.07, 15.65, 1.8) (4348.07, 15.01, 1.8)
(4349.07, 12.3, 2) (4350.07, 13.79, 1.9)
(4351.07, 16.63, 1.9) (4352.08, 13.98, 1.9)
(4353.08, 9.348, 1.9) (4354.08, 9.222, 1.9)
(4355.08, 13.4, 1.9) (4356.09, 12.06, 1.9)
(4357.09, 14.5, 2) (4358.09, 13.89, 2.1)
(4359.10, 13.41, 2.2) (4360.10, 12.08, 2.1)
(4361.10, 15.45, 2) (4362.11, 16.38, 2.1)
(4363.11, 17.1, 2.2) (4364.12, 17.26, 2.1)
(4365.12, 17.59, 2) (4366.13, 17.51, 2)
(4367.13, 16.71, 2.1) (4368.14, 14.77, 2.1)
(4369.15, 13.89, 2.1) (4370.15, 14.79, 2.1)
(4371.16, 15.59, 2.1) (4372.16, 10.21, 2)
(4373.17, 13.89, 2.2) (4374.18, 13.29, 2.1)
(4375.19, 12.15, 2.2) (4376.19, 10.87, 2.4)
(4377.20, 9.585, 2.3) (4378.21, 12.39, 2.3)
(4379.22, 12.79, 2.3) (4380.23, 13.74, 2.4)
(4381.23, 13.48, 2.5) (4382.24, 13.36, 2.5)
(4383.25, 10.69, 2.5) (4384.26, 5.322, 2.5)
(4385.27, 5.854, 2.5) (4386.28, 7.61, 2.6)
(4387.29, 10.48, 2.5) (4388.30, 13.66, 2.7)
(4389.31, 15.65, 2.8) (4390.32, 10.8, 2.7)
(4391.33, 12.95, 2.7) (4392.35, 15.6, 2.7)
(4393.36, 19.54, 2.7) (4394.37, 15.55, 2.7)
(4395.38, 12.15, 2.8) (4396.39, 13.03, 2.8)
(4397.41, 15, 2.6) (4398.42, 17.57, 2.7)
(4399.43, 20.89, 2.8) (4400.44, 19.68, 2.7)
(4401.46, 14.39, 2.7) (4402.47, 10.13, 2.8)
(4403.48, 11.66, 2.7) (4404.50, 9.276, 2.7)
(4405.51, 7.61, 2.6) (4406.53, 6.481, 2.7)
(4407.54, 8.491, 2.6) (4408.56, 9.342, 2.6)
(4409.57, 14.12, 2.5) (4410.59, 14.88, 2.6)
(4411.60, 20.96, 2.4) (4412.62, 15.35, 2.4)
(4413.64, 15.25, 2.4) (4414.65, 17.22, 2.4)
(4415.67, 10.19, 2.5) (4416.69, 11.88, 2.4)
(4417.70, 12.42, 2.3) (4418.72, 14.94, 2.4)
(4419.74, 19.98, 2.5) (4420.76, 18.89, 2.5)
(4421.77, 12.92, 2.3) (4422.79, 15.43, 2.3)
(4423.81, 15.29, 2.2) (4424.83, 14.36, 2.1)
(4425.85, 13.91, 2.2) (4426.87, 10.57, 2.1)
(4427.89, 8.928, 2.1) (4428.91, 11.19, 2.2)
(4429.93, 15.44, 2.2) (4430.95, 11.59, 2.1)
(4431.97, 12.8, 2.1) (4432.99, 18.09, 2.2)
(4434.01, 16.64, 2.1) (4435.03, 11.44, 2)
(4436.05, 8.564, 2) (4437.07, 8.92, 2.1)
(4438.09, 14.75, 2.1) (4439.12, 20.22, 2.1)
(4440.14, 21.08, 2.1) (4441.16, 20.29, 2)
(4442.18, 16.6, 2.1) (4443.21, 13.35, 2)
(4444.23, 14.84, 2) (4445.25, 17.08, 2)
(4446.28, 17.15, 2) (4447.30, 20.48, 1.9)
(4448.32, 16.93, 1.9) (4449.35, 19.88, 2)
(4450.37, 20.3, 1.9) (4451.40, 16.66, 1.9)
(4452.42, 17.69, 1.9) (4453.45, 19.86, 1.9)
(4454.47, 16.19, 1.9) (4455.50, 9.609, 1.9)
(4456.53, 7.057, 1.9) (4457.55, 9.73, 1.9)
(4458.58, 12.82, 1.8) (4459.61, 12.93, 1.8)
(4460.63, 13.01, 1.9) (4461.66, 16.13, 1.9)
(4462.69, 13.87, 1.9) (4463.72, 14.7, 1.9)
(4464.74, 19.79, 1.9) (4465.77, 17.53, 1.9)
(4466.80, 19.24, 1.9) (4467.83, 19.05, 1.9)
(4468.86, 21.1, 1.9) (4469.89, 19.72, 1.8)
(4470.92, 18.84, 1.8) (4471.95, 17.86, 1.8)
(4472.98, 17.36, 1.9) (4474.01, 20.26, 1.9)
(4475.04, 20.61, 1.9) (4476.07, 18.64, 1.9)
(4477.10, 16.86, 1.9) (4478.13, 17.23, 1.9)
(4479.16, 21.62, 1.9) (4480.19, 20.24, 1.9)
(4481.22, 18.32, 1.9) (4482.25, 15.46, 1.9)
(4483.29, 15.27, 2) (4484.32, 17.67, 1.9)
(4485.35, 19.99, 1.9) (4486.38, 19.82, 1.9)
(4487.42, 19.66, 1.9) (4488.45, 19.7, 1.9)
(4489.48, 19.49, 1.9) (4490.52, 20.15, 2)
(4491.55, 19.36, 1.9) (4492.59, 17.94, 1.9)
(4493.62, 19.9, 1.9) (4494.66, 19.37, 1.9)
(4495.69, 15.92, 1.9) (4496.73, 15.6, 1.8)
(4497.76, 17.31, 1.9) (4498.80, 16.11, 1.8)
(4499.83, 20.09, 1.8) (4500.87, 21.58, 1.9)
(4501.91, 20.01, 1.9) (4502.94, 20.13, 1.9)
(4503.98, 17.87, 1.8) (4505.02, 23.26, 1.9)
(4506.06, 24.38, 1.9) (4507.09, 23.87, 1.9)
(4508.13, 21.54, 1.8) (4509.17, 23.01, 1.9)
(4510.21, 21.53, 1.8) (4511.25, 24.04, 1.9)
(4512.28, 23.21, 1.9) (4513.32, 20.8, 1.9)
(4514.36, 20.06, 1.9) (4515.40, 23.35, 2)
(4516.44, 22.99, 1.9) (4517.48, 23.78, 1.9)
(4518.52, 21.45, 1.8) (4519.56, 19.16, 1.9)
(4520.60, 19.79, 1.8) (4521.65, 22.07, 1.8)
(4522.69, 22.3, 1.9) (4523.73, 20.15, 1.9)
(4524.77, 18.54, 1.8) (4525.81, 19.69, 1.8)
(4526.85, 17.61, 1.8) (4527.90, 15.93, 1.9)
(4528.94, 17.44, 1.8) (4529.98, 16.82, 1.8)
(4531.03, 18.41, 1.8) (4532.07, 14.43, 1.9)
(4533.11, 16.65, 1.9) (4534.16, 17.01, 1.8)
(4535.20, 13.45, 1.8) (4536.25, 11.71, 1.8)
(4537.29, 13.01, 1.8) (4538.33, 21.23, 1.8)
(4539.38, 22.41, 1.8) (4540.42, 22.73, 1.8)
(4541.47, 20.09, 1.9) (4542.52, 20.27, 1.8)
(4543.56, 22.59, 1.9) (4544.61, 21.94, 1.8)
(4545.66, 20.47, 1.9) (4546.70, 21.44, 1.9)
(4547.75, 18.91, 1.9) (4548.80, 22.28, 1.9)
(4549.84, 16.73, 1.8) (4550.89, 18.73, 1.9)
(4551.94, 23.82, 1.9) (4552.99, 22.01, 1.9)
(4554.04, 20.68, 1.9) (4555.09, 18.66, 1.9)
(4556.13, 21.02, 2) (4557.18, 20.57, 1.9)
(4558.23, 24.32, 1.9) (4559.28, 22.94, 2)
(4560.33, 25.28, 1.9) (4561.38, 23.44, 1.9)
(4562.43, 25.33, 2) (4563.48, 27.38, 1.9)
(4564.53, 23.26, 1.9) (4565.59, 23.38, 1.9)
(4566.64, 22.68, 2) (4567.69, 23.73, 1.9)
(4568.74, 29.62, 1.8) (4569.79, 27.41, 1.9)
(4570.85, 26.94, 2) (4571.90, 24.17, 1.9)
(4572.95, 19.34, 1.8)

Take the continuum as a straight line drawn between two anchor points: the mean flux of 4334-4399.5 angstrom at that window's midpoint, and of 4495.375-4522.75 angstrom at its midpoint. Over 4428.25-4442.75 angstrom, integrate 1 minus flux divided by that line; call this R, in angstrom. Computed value 2.0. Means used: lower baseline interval 13.4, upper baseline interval 20.9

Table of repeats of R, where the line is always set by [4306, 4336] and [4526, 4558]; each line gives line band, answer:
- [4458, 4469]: 0.28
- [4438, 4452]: -1.68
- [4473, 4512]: -4.59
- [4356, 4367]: -1.61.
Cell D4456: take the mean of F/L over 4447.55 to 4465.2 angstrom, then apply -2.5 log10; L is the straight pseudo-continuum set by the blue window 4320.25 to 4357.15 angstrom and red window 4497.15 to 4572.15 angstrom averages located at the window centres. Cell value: 0.17 mag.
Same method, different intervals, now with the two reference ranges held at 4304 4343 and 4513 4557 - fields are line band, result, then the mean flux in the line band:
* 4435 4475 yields 0.023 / 16.3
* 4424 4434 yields 0.187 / 13.2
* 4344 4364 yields -0.076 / 13.9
